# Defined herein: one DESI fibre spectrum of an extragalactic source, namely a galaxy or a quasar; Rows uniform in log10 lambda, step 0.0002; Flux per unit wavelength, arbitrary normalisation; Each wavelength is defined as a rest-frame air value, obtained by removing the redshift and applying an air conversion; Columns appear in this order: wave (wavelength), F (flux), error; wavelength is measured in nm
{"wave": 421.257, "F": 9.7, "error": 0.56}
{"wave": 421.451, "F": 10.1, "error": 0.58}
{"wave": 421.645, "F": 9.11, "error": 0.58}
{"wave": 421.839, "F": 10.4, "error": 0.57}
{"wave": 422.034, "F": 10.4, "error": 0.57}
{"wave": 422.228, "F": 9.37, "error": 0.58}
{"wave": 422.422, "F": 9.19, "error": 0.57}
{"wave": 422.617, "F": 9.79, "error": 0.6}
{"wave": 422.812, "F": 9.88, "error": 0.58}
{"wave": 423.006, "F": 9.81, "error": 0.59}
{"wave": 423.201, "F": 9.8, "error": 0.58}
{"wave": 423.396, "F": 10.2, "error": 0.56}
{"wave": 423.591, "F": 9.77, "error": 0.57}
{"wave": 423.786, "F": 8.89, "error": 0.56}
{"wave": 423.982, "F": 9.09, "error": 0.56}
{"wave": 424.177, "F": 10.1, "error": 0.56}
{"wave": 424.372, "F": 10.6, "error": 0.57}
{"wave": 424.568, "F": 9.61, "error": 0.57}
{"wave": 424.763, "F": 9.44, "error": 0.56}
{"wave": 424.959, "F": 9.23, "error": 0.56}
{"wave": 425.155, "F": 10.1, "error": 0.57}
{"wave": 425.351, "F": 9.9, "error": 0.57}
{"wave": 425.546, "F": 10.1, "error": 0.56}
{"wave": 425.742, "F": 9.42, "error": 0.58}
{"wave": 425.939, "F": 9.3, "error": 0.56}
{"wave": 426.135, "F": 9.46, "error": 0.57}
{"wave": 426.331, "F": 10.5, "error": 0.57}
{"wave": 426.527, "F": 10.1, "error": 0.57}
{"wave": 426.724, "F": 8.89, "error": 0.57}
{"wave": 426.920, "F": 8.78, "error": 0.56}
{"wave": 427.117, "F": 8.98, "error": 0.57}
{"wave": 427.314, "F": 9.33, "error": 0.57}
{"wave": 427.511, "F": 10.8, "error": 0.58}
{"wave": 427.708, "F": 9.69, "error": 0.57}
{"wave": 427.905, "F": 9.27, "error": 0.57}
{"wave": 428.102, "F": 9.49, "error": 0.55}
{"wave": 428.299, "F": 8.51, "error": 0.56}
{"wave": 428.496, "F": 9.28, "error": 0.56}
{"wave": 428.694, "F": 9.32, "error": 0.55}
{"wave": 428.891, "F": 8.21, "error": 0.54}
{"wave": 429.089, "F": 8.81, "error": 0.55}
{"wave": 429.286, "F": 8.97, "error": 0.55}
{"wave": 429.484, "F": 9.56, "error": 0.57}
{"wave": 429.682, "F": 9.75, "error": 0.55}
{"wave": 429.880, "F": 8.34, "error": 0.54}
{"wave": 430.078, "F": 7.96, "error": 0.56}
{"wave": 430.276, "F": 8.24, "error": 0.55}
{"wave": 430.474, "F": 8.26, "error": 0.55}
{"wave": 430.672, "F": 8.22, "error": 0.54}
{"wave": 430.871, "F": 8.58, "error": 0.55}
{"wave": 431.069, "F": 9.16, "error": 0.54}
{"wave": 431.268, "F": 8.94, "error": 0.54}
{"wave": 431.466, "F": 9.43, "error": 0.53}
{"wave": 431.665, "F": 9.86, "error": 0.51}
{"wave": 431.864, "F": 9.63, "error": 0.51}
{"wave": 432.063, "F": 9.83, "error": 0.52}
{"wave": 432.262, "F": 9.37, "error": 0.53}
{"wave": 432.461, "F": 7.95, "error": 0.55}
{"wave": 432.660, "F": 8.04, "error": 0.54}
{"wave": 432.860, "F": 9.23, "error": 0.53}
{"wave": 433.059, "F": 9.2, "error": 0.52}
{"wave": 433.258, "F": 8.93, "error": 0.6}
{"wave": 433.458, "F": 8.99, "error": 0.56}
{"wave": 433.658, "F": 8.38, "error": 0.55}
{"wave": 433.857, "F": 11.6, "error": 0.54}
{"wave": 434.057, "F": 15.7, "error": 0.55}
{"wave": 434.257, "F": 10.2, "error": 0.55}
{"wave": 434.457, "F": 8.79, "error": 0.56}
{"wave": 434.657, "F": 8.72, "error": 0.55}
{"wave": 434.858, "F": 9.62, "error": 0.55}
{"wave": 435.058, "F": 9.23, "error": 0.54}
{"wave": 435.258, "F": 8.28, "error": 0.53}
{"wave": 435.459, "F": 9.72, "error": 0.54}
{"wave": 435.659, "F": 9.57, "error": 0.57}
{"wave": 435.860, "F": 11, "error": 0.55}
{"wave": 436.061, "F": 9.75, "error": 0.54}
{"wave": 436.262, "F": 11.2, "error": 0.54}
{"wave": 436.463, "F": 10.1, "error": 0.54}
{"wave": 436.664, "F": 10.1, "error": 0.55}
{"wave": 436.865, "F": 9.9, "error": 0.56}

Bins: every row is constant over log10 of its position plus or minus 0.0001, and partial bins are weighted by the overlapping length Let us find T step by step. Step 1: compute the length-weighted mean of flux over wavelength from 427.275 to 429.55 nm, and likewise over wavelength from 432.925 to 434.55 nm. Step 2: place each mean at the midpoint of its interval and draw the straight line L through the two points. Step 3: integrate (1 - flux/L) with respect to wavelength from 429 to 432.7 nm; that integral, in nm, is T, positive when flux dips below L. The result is 0.30 nm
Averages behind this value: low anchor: 9.26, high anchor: 10.2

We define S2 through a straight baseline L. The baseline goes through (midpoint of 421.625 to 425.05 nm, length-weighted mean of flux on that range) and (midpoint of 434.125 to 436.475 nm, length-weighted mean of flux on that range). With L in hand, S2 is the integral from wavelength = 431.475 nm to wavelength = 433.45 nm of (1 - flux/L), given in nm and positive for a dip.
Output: 0.12 nm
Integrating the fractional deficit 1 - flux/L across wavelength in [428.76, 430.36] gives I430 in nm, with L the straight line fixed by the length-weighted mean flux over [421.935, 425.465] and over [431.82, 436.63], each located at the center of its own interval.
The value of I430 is 0.16 nm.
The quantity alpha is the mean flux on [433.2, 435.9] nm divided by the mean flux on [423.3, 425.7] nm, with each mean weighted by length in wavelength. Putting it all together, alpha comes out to 1.0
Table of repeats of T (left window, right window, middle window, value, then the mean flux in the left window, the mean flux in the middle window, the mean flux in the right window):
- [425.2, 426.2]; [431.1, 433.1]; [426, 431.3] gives 0.19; 9.67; 9.09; 9.15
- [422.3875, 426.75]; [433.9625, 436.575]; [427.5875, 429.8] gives 0.16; 9.72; 9.18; 10.1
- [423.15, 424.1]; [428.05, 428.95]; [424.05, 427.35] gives -0.12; 9.55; 9.64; 8.97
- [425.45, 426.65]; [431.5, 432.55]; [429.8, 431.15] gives 0.15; 9.79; 8.39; 9.34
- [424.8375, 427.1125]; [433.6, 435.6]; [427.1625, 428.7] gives 0.04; 9.59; 9.45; 10.1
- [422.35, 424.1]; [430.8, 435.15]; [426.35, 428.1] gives 0.01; 9.61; 9.52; 9.53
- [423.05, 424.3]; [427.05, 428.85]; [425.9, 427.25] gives 0.01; 9.67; 9.43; 9.38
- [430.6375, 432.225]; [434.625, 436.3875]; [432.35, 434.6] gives -0.05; 9.25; 9.71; 9.72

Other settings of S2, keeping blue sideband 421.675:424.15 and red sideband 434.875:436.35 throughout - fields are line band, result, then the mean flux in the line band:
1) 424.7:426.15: 0.01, 9.63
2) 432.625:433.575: 0.08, 8.92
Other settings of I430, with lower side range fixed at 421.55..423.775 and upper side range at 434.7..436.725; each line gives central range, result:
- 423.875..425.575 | 0.00 nm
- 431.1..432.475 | 0.06 nm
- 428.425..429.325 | 0.08 nm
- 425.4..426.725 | 0.00 nm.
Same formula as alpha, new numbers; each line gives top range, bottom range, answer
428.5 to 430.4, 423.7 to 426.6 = 0.91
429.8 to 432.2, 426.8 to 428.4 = 0.95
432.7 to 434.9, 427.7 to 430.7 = 1.12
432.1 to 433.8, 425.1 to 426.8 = 0.91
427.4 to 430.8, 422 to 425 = 0.93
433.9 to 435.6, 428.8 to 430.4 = 1.15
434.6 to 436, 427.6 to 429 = 1.04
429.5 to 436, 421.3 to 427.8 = 0.96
